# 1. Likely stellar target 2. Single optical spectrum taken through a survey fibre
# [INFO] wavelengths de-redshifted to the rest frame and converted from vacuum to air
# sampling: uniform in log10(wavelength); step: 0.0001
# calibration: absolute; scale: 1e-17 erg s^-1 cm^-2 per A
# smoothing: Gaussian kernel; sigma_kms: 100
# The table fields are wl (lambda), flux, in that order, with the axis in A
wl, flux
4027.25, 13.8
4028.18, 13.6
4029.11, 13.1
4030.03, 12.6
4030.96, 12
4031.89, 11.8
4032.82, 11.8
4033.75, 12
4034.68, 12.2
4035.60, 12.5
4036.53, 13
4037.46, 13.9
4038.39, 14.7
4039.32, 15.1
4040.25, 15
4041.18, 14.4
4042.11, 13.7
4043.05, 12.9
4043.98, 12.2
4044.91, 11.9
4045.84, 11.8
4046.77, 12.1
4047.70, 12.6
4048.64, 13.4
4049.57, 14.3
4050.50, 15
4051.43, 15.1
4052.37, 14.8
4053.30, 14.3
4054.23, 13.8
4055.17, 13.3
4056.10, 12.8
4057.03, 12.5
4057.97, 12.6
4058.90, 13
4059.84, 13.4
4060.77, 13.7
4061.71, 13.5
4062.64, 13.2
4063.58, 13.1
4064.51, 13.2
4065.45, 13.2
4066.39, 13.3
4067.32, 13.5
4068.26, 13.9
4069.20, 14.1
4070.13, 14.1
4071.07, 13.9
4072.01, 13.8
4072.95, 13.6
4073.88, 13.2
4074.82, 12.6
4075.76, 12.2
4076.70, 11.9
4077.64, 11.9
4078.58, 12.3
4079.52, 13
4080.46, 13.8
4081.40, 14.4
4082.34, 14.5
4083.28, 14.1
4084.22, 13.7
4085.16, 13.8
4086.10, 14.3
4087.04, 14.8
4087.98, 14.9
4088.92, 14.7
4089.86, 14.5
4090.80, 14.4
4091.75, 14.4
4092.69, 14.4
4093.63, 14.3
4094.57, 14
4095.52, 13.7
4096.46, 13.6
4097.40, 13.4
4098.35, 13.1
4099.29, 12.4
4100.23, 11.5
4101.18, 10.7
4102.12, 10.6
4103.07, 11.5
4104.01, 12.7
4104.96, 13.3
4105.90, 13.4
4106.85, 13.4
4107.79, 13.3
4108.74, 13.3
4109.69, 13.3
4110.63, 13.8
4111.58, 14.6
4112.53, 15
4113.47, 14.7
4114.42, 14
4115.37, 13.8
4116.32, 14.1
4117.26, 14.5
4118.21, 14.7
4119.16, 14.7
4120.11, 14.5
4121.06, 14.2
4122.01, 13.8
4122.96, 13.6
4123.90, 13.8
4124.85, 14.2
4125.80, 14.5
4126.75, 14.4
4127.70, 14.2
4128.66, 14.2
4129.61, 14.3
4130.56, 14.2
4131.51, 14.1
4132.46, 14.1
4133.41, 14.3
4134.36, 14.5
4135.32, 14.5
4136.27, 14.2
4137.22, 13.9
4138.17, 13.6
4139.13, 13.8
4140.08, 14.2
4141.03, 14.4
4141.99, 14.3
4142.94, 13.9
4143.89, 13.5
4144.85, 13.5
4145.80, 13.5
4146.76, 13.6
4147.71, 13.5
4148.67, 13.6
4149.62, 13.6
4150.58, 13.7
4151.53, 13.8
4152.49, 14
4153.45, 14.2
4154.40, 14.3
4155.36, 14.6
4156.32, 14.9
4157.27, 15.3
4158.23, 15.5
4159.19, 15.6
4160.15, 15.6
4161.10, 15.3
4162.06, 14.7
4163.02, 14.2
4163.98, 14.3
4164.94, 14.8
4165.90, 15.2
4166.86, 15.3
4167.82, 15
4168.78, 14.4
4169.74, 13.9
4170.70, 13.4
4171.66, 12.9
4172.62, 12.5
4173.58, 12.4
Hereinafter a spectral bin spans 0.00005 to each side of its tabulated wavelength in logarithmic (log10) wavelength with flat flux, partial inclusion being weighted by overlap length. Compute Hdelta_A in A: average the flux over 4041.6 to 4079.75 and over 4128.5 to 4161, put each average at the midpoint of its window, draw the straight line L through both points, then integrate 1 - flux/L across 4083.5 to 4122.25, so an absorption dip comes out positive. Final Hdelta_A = 0.1 A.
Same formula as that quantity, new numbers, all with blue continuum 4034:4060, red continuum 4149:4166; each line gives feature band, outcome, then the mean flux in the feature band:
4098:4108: 1.2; 12.3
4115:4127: 0.0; 14.2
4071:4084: 0.5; 13.2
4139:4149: 0.5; 13.8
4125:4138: 0.1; 14.2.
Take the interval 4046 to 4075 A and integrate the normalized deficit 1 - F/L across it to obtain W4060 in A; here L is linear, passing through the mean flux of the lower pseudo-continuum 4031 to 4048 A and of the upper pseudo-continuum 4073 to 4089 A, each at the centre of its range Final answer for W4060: -0.6 A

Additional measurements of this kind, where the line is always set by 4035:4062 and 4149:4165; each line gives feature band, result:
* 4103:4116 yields 0.4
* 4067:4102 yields 0.8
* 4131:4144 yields 0.3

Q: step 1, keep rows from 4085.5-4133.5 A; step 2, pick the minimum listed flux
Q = 10.6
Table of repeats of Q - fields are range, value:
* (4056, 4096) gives 11.9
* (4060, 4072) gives 13.1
